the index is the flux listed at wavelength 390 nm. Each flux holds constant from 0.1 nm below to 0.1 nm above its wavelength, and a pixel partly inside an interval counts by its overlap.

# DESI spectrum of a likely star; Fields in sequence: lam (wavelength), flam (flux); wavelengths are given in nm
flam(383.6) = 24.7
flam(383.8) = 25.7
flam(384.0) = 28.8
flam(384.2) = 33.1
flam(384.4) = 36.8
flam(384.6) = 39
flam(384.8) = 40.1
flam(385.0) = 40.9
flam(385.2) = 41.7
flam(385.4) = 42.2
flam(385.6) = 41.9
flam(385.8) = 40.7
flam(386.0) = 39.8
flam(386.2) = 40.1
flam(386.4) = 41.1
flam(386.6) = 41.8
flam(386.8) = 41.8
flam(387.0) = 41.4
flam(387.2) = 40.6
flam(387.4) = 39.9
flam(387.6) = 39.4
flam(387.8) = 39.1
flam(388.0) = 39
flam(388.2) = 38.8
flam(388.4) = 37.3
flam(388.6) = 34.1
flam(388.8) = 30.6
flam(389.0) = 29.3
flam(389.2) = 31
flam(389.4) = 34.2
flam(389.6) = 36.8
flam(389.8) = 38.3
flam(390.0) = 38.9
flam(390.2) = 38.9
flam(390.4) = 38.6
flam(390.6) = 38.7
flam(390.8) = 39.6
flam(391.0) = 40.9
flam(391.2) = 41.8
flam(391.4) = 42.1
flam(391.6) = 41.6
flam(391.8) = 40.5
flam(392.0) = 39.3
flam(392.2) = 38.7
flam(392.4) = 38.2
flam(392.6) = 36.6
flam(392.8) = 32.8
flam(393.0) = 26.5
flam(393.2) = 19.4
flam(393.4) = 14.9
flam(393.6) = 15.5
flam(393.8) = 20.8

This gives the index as 38.9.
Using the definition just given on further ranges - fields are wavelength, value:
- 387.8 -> 39.1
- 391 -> 40.9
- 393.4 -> 14.9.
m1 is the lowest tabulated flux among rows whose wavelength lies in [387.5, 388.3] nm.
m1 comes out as 38.8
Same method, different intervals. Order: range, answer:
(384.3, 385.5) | 36.8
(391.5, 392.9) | 32.8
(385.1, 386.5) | 39.8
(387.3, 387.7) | 39.4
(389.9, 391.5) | 38.6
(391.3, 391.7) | 41.6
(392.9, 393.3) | 19.4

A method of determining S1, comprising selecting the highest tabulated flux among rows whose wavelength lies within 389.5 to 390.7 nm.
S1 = 38.9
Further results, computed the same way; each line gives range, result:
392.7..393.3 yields 32.8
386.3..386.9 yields 41.8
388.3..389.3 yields 37.3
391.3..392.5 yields 42.1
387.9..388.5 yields 39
